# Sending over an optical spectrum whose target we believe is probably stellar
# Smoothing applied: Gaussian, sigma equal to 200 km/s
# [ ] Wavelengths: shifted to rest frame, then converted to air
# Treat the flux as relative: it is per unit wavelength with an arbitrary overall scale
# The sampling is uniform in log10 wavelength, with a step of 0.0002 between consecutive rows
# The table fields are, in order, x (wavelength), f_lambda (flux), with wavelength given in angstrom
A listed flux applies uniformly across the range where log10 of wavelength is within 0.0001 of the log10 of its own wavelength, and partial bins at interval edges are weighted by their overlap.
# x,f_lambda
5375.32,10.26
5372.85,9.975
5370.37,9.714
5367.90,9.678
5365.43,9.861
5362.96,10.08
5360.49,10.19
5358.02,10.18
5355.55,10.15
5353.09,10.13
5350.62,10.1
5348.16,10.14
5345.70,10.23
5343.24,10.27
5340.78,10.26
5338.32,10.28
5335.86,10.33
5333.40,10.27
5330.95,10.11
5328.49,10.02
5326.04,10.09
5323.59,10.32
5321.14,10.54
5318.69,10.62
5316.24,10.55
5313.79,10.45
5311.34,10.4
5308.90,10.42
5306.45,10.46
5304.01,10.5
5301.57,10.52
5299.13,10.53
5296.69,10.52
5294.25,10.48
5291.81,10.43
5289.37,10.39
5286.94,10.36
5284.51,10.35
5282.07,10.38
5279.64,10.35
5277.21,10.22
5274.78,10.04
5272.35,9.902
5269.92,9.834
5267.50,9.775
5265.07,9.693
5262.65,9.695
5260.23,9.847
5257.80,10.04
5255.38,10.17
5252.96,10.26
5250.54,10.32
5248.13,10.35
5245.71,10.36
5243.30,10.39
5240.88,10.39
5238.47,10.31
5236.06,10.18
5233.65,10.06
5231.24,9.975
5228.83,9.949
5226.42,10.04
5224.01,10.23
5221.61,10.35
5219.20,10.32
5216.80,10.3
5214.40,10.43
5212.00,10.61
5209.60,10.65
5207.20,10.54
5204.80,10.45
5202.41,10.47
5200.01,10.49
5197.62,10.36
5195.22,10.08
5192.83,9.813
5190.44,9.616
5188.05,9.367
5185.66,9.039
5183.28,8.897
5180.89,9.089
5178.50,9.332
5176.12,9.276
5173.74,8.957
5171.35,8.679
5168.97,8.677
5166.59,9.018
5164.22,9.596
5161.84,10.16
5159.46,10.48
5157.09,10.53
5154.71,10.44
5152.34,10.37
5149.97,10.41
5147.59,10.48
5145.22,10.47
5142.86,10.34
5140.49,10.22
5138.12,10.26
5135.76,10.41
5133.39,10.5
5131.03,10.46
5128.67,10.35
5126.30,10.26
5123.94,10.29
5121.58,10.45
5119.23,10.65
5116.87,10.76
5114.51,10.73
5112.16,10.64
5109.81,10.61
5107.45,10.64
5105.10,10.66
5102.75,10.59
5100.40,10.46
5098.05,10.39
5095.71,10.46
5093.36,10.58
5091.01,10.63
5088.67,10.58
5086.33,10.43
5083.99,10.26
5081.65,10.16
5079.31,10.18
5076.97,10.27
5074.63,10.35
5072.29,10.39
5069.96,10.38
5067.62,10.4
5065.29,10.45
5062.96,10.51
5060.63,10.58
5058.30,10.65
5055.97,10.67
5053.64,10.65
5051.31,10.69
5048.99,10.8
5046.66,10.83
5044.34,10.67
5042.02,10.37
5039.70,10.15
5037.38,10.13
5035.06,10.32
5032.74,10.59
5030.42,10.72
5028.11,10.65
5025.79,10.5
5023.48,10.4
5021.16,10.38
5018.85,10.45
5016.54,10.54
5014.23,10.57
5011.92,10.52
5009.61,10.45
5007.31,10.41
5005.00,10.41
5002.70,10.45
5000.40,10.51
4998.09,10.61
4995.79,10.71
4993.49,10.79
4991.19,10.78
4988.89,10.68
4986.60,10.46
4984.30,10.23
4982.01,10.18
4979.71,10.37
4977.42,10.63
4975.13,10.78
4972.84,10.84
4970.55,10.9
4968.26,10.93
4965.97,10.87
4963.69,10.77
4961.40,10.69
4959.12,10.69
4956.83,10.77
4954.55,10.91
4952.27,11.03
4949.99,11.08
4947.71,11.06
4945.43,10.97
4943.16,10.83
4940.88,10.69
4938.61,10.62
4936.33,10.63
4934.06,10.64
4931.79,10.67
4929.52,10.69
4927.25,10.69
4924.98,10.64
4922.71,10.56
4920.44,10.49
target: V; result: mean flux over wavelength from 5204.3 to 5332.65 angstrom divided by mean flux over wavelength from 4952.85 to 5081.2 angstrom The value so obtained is 1.0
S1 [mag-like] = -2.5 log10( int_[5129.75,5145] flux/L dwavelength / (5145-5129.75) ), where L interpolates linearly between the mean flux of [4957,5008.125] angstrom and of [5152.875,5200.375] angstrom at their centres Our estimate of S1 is -0.06 mag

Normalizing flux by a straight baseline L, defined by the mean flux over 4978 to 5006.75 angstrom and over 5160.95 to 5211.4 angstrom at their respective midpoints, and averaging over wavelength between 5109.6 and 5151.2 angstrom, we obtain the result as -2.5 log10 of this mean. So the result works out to -0.06 mag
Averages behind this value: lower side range 10.5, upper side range 9.66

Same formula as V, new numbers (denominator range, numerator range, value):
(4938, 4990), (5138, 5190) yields 0.90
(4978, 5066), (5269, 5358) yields 0.98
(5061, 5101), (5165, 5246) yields 0.95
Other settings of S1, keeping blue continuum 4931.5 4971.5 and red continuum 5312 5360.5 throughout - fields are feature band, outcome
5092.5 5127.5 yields 0.01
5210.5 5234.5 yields 0.02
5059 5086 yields 0.03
